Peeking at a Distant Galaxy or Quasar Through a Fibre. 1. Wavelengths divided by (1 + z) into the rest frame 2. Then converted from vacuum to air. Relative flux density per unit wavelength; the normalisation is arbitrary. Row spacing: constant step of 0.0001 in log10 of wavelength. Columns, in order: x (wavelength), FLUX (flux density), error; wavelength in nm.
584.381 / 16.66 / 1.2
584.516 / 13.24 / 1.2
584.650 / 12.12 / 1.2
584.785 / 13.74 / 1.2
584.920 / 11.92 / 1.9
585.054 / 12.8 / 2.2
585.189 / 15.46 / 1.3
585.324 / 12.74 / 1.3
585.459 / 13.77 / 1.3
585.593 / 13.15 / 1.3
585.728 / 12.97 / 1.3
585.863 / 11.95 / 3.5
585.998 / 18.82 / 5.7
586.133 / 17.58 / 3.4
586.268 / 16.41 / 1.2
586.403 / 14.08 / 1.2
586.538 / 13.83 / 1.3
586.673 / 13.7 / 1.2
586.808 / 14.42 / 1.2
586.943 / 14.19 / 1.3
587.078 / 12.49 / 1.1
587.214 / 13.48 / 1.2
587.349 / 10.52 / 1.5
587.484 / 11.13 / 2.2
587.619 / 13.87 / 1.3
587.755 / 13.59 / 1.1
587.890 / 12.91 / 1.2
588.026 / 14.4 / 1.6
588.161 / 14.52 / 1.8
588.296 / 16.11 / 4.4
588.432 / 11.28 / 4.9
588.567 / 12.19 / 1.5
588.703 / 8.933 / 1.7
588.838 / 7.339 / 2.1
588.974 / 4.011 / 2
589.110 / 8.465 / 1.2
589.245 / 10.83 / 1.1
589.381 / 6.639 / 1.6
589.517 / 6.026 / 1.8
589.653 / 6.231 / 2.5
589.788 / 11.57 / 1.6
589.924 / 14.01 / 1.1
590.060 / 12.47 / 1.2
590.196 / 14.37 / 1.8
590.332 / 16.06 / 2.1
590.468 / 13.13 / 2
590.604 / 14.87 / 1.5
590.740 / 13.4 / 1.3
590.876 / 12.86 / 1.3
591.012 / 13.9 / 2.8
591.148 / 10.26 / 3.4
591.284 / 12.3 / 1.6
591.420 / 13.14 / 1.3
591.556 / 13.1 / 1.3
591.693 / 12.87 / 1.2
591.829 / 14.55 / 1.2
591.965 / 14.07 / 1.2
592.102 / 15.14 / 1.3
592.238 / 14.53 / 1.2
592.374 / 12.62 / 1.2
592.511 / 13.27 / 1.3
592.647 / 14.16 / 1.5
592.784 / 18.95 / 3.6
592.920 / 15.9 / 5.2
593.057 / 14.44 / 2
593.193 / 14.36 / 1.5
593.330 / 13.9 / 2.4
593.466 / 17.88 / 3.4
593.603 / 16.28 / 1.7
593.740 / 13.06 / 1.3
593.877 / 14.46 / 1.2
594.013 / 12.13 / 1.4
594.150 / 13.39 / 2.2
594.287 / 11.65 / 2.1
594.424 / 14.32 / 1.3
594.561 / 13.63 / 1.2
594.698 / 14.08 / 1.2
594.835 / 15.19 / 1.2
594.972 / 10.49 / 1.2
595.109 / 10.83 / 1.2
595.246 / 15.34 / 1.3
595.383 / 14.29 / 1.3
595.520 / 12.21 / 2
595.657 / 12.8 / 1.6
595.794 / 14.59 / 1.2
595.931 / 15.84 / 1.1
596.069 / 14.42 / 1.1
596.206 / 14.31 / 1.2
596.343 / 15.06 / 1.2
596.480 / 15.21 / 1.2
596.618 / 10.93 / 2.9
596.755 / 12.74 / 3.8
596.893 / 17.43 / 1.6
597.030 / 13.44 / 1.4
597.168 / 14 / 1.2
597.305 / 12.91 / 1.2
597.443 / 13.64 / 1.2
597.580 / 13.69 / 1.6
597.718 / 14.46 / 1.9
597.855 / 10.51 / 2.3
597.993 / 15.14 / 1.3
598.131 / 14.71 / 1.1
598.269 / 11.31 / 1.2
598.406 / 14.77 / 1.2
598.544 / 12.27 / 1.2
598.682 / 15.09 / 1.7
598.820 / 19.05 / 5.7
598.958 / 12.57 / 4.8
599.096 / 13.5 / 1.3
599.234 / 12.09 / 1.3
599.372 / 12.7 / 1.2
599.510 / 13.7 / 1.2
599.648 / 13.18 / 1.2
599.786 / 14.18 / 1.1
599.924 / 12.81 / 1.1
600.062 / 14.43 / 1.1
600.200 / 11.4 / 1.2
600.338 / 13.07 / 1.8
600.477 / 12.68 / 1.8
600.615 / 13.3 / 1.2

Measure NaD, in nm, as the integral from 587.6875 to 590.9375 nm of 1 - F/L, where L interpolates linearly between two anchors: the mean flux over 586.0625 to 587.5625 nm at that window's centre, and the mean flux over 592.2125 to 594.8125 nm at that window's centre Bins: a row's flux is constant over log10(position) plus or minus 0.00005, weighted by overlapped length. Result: 0.58 nm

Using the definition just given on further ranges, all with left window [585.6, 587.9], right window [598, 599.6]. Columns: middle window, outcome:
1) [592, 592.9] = -0.06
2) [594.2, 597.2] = 0.02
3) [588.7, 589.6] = 0.42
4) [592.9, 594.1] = -0.07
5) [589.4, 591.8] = 0.27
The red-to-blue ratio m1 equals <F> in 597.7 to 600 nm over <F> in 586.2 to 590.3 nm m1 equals 1.2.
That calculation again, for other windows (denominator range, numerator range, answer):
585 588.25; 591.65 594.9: 1.04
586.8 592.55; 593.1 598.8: 1.14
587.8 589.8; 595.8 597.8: 1.40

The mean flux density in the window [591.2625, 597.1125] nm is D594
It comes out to 14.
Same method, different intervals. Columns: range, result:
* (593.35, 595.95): 13.8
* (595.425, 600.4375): 13.7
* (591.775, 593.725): 15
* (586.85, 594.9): 12.9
